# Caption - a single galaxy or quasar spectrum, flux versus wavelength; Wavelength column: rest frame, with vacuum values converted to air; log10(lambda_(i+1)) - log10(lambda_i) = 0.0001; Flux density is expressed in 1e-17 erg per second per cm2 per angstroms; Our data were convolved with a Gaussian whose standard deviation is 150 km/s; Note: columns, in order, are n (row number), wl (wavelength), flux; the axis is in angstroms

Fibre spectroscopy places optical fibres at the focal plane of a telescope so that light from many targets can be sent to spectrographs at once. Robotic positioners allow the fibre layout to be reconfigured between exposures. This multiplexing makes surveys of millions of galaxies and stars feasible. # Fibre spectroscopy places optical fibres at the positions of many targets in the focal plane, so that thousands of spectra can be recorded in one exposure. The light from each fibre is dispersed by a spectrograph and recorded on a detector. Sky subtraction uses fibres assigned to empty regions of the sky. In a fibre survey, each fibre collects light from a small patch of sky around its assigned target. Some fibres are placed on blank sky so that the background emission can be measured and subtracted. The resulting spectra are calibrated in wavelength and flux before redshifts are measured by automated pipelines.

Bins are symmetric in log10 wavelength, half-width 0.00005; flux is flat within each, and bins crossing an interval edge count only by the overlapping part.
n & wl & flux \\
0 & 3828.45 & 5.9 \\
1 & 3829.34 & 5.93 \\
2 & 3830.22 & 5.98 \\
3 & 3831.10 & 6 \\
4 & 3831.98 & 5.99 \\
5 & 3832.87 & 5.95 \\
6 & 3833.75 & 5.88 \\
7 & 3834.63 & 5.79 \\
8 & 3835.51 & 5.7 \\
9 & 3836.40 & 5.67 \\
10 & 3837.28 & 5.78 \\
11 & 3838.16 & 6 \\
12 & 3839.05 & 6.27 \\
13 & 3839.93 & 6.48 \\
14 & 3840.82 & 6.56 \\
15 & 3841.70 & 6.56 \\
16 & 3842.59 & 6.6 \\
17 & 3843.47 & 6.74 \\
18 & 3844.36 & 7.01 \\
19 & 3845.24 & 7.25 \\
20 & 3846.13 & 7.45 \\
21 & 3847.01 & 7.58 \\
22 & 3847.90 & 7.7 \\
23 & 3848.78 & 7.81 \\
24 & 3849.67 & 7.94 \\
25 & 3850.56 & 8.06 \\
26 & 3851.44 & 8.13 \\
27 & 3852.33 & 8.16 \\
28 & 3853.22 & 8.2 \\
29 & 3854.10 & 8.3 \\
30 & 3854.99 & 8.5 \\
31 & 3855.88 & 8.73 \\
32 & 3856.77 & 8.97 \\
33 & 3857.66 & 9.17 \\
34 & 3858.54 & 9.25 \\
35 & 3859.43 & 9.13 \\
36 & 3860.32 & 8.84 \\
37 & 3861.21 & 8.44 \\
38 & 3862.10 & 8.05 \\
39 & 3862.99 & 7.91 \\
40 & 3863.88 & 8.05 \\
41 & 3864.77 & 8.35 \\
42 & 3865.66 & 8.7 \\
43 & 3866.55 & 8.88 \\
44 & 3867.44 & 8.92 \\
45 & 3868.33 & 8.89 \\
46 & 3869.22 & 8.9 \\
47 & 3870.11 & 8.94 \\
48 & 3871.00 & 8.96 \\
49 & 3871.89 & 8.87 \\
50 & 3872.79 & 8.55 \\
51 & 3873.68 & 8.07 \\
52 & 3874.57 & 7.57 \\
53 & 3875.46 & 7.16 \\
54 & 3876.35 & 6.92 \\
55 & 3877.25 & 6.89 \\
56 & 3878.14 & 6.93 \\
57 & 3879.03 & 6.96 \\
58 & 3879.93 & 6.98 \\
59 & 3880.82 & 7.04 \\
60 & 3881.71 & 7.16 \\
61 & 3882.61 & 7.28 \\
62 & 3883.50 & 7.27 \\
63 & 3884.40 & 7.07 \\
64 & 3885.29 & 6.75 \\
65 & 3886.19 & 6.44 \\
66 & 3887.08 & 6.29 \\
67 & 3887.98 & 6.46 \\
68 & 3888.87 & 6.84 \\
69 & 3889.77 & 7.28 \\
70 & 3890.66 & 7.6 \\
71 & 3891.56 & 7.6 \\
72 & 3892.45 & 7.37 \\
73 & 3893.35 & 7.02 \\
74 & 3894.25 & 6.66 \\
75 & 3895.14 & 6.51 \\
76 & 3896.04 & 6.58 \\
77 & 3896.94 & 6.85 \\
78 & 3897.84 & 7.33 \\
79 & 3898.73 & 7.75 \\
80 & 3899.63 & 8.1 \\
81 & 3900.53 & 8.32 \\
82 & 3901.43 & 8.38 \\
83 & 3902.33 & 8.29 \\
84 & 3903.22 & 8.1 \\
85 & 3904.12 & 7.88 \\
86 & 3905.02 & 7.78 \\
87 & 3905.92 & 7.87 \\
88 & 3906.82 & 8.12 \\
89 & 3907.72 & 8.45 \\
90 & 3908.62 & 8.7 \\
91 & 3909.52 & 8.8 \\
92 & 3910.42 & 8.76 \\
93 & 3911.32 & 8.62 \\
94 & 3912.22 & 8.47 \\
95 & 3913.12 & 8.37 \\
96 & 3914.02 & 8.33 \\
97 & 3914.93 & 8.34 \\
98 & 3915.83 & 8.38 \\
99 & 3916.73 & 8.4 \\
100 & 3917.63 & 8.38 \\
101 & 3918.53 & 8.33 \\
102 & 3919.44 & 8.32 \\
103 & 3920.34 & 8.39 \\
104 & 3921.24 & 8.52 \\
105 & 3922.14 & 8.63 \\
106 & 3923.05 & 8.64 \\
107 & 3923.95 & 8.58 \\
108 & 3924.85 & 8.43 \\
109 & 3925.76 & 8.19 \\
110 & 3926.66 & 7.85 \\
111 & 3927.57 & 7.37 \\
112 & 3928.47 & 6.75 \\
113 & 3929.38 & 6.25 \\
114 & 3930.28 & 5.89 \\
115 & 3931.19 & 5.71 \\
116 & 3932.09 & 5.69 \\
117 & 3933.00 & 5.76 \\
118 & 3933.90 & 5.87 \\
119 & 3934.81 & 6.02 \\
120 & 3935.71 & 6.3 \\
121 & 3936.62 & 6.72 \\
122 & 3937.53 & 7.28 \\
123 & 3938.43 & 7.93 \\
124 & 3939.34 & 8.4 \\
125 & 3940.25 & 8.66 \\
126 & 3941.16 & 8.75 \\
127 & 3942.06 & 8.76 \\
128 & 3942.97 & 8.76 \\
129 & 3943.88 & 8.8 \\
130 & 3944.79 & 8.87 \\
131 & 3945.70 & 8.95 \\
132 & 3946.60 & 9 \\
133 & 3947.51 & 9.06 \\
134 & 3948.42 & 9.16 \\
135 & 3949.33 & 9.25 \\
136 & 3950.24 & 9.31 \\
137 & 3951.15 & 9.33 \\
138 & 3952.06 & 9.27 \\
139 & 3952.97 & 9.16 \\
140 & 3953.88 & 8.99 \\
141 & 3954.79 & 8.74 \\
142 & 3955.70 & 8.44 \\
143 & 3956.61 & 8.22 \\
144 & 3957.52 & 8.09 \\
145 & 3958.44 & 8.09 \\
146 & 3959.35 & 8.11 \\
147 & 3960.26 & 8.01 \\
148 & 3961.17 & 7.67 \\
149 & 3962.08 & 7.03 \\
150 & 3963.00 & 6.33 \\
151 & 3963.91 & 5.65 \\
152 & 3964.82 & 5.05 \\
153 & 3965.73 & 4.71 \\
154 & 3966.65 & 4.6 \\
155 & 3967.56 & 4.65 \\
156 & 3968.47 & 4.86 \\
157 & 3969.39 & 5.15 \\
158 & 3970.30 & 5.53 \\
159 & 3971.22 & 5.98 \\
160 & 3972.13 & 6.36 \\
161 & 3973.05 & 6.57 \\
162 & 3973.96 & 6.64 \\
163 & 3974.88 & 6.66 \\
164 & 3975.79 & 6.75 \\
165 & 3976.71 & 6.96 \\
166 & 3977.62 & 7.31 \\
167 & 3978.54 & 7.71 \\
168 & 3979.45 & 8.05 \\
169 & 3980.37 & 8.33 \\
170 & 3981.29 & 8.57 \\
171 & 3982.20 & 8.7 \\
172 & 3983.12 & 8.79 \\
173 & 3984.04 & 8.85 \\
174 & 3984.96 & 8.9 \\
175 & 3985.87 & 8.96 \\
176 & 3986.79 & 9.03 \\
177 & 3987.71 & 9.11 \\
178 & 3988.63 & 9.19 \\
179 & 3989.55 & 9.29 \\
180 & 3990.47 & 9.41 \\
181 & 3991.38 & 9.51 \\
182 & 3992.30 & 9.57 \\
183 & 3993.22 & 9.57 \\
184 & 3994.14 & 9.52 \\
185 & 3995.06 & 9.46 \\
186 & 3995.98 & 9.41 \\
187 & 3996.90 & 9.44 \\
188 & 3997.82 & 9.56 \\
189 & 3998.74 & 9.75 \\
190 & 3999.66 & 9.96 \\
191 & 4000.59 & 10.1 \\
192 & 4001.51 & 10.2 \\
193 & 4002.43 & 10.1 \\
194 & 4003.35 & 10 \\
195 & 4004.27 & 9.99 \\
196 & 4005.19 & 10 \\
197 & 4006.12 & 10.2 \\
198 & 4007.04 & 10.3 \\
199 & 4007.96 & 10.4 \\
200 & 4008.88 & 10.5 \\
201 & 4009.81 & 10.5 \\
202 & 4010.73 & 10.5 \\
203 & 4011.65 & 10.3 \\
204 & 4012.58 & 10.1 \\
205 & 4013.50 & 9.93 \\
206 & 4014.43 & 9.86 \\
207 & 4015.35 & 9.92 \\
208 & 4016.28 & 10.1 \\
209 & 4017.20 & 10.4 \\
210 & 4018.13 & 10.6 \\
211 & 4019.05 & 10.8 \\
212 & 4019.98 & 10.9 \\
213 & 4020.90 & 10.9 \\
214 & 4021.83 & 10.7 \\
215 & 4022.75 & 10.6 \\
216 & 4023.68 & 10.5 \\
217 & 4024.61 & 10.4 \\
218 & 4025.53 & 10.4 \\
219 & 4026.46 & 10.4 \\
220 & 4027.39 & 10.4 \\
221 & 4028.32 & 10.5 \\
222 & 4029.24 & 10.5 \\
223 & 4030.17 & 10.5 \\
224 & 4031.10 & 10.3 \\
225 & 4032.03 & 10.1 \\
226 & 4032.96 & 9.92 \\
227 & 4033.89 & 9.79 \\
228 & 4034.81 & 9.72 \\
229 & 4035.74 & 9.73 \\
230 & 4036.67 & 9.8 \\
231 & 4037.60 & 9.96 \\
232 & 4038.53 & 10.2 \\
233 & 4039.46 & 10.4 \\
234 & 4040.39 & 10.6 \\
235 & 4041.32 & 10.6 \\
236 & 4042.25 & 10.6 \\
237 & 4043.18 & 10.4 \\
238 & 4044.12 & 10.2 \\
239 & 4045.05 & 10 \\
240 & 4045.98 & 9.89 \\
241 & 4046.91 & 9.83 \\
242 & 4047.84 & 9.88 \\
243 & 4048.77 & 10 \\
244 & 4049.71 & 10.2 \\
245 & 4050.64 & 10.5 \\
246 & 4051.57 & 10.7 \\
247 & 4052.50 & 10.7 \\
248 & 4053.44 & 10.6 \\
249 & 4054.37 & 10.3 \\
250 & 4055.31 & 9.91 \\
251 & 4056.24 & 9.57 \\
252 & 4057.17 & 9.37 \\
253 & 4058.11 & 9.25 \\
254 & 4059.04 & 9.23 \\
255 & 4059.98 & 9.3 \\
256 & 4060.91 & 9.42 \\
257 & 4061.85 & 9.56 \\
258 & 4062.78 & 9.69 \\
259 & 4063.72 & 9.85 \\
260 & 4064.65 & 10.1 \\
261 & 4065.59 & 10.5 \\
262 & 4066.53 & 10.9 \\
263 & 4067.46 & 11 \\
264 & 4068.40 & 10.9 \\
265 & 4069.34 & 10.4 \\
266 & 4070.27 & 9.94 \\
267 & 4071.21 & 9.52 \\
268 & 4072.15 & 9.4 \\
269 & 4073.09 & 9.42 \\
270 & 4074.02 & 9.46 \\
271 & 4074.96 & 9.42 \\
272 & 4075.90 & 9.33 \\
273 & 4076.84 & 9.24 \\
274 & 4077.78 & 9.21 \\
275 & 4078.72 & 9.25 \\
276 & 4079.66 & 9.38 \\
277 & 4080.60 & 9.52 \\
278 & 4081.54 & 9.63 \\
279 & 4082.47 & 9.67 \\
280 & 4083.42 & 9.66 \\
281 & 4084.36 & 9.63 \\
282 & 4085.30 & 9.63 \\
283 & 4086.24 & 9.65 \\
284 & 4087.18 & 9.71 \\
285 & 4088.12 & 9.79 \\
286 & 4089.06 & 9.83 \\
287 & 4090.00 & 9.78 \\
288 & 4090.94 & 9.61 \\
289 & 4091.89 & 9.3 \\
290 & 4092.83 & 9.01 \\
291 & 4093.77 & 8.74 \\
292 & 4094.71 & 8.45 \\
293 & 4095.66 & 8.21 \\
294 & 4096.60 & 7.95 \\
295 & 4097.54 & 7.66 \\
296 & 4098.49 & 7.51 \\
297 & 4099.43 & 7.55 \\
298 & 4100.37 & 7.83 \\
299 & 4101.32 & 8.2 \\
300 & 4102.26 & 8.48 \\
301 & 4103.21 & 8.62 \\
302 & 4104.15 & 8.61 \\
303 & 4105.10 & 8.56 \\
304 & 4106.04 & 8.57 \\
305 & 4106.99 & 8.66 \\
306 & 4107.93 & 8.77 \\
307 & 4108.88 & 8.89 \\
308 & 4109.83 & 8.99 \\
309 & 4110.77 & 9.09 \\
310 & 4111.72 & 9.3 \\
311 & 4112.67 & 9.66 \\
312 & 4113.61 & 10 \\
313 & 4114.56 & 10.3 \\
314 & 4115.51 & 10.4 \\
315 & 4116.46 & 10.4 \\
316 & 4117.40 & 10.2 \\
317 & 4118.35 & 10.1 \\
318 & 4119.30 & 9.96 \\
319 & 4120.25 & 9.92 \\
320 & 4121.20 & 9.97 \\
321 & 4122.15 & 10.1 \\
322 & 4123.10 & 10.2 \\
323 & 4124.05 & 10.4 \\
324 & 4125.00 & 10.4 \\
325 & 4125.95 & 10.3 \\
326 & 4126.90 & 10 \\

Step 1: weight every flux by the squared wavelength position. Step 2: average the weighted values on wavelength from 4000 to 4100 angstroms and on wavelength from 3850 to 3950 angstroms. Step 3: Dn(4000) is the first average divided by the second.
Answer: 1.35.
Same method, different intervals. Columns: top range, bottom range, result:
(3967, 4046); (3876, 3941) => 1.31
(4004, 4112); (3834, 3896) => 1.42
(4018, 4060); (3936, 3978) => 1.42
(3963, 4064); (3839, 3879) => 1.26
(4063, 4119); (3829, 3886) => 1.40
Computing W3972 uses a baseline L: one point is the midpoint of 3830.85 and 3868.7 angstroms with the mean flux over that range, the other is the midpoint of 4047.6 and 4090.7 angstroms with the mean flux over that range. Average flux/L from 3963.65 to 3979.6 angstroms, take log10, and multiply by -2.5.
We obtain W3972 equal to 0.41 mag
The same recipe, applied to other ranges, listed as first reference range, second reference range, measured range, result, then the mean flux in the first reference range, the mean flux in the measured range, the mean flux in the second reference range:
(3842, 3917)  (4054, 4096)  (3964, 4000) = 0.127 mag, 7.87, 7.83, 9.62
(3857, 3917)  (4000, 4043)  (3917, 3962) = 0.103 mag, 7.88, 8.03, 10.3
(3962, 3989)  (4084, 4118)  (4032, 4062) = -0.220 mag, 7.03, 10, 9.05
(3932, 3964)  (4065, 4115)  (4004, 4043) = -0.185 mag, 8.07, 10.3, 9.25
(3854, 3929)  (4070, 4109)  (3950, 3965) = 0.041 mag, 7.96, 8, 9.02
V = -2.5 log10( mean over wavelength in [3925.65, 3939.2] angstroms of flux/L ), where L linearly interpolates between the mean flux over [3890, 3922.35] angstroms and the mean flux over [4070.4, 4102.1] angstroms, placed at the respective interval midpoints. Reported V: 0.22 mag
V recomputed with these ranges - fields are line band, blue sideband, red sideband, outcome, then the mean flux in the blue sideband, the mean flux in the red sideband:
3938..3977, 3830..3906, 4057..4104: 0.09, 7.49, 9.33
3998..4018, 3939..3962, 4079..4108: -0.16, 8.69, 8.91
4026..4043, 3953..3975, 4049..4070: -0.11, 6.72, 10.1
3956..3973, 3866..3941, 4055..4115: 0.28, 7.65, 9.3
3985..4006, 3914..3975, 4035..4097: -0.13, 7.54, 9.78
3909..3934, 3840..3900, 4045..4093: 0.06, 7.69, 9.8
